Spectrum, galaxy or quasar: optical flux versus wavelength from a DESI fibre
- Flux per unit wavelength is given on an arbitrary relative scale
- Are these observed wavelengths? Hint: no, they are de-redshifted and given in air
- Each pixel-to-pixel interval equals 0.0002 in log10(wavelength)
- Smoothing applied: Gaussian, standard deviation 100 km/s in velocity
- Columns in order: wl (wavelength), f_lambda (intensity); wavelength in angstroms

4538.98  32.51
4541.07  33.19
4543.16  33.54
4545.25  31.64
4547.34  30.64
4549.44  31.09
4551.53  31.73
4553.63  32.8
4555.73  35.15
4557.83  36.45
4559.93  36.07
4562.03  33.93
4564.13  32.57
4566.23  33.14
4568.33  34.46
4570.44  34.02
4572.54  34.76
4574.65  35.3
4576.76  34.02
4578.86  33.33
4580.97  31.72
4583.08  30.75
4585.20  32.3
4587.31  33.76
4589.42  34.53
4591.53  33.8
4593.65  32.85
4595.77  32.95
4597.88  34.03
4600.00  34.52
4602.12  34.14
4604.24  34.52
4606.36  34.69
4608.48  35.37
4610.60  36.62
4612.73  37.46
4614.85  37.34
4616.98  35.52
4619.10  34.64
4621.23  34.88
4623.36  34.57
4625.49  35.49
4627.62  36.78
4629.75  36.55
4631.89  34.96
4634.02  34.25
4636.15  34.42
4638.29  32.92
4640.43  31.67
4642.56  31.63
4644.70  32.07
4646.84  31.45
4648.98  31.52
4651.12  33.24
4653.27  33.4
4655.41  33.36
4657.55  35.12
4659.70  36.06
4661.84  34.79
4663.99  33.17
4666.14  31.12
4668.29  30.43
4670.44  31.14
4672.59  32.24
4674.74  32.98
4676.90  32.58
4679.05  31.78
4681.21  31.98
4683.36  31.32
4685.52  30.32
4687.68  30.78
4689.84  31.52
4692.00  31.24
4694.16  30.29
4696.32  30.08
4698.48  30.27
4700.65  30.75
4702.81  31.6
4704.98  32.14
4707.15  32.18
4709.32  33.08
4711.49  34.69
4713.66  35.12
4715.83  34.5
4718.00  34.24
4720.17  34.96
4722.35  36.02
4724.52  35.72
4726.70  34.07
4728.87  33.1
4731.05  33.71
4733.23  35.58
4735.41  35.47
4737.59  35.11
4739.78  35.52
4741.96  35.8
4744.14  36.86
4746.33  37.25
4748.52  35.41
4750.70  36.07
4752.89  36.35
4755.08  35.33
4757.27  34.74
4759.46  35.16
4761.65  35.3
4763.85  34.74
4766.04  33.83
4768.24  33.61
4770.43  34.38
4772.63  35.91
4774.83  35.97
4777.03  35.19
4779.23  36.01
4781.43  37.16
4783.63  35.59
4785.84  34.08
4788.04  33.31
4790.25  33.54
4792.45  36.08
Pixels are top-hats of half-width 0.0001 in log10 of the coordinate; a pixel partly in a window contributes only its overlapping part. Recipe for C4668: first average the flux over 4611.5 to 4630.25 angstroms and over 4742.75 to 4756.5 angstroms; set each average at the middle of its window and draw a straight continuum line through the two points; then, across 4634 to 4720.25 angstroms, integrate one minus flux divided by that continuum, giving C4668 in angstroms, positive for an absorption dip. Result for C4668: 8.5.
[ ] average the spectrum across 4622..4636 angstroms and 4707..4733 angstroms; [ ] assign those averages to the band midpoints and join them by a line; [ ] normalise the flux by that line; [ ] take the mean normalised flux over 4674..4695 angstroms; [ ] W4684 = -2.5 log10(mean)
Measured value 0.109 mag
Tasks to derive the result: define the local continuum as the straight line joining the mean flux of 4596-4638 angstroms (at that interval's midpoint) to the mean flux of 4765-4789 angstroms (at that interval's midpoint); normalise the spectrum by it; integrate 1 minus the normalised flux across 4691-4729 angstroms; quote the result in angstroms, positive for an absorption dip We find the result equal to 2.3 angstroms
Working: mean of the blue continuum 35.2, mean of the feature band 33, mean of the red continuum 35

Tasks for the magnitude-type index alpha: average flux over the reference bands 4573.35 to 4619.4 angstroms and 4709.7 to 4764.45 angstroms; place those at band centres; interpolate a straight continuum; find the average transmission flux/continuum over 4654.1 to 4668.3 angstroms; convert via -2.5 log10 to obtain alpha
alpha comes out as 0.033 mag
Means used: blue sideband 34.3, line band 33.7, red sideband 35.2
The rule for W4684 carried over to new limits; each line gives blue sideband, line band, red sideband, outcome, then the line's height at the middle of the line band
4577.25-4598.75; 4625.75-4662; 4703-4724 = -0.010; 33.5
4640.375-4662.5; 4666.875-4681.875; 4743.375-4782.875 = 0.060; 33.6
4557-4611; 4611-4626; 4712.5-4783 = -0.046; 34.3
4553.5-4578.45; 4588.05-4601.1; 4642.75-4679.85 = 0.004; 33.9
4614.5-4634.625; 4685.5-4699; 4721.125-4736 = 0.143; 35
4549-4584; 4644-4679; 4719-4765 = 0.058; 34.6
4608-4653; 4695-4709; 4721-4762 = 0.124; 35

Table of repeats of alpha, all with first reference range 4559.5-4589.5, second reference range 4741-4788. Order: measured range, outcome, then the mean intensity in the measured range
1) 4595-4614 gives -0.04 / 35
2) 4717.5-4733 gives 0.01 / 34.6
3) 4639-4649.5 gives 0.08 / 31.7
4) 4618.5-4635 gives -0.04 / 35.3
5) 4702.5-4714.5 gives 0.05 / 33.2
